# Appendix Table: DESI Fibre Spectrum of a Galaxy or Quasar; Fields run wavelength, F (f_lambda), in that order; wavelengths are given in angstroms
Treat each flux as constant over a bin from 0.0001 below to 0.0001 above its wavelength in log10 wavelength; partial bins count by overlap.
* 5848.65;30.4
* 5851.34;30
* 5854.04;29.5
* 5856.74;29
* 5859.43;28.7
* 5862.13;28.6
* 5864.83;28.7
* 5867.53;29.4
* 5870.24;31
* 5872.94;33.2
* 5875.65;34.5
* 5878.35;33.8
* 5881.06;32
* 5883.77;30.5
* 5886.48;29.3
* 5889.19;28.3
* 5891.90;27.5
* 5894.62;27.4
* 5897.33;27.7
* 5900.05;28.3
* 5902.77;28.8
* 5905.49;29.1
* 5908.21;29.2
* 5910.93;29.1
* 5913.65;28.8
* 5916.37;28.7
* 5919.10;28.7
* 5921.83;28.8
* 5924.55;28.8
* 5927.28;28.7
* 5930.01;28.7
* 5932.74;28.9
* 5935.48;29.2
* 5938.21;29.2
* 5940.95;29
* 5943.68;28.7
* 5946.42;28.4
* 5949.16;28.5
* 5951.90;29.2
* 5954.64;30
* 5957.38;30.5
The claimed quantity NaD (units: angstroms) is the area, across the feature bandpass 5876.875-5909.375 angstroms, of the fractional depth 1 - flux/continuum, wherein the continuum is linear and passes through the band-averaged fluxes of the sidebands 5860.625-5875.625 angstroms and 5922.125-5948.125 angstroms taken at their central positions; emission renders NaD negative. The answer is 0.6 angstroms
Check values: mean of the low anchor 30.5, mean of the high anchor 28.8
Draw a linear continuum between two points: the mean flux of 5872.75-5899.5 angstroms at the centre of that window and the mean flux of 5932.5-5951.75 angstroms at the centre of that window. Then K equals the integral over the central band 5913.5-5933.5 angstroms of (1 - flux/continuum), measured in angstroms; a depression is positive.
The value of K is 0.38 angstroms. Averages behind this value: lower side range 30.2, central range 28.8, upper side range 28.9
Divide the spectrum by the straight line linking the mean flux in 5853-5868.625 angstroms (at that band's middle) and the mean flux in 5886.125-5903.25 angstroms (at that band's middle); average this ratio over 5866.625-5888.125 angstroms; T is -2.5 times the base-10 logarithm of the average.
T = -0.11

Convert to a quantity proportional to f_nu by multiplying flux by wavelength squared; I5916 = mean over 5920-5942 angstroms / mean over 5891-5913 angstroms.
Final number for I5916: 1.0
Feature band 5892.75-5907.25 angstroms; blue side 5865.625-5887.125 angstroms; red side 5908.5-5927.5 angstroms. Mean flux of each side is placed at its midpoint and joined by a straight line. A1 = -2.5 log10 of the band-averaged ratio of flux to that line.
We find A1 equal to 0.07 mag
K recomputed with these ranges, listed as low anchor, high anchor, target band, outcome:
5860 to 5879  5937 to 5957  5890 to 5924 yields 1.82 angstroms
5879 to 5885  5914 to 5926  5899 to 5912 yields 0.40 angstroms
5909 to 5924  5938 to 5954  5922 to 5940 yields -0.04 angstroms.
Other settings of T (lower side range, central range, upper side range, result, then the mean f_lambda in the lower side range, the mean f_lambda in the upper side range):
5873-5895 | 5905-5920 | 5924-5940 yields 0.03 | 30.7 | 28.9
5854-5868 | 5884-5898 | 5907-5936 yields 0.02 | 28.9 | 28.9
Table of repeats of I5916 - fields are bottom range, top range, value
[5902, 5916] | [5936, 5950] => 1.00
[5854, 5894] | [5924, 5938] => 0.97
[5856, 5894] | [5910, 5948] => 0.97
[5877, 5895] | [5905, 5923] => 0.97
